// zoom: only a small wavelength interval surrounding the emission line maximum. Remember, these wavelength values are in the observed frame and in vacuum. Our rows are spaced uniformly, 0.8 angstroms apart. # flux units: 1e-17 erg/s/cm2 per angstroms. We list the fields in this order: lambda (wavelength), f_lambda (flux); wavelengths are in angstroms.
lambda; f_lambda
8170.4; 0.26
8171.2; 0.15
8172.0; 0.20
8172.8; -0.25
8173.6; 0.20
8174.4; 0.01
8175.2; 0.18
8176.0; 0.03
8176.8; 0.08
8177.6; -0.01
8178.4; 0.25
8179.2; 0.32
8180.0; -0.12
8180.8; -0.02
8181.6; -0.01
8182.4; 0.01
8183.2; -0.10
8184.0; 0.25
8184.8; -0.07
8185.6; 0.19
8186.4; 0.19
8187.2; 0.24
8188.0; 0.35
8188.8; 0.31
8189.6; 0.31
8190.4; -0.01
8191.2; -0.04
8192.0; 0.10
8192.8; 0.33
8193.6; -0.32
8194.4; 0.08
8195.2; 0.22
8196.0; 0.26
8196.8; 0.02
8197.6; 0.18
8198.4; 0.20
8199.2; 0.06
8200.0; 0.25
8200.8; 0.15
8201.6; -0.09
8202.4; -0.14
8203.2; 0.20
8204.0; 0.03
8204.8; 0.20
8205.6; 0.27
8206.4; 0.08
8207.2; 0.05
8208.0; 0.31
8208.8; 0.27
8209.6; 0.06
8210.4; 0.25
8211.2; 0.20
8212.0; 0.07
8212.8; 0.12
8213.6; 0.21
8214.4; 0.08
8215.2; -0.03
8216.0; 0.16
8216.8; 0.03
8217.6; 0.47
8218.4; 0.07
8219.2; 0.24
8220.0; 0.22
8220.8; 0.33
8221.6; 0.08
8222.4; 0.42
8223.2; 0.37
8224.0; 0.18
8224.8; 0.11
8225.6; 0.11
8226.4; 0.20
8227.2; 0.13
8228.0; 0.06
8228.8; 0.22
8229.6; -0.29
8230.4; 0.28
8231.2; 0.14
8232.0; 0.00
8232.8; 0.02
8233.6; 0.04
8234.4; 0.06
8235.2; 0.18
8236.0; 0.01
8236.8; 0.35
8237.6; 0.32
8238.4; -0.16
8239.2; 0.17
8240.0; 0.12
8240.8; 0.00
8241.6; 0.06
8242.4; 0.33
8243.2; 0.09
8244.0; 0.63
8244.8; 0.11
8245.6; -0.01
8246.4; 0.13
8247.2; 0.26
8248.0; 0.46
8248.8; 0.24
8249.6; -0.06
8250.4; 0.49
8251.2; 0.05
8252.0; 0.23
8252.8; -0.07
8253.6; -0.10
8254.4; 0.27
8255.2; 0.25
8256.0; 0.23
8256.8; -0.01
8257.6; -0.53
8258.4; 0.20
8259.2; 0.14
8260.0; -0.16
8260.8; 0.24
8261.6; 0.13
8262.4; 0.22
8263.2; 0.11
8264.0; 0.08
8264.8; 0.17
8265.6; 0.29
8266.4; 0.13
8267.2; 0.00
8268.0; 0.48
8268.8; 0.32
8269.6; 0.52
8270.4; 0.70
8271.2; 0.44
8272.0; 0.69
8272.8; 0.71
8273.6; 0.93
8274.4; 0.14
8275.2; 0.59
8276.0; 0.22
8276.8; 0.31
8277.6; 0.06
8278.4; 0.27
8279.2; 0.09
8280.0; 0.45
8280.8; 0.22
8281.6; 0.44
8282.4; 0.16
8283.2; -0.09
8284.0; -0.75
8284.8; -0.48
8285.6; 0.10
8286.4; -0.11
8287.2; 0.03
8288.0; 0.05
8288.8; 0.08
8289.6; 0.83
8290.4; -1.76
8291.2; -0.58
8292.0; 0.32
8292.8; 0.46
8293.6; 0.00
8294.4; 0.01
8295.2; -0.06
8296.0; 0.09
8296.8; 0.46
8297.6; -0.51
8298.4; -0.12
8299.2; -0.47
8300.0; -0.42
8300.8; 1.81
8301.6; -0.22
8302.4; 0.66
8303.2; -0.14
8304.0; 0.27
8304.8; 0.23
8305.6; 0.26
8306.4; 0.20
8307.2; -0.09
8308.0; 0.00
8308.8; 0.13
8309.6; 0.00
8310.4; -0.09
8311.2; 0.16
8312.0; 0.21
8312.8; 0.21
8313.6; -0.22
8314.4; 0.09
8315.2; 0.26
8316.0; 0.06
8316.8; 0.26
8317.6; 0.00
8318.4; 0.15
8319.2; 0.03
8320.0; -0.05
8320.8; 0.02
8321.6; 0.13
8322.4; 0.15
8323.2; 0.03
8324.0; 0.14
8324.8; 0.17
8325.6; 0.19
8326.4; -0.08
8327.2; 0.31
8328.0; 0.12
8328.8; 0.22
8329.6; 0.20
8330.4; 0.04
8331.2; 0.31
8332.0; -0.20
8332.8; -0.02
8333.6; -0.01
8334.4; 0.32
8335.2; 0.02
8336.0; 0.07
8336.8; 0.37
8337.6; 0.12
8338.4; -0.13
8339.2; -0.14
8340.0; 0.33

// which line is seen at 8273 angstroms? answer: Hgamma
